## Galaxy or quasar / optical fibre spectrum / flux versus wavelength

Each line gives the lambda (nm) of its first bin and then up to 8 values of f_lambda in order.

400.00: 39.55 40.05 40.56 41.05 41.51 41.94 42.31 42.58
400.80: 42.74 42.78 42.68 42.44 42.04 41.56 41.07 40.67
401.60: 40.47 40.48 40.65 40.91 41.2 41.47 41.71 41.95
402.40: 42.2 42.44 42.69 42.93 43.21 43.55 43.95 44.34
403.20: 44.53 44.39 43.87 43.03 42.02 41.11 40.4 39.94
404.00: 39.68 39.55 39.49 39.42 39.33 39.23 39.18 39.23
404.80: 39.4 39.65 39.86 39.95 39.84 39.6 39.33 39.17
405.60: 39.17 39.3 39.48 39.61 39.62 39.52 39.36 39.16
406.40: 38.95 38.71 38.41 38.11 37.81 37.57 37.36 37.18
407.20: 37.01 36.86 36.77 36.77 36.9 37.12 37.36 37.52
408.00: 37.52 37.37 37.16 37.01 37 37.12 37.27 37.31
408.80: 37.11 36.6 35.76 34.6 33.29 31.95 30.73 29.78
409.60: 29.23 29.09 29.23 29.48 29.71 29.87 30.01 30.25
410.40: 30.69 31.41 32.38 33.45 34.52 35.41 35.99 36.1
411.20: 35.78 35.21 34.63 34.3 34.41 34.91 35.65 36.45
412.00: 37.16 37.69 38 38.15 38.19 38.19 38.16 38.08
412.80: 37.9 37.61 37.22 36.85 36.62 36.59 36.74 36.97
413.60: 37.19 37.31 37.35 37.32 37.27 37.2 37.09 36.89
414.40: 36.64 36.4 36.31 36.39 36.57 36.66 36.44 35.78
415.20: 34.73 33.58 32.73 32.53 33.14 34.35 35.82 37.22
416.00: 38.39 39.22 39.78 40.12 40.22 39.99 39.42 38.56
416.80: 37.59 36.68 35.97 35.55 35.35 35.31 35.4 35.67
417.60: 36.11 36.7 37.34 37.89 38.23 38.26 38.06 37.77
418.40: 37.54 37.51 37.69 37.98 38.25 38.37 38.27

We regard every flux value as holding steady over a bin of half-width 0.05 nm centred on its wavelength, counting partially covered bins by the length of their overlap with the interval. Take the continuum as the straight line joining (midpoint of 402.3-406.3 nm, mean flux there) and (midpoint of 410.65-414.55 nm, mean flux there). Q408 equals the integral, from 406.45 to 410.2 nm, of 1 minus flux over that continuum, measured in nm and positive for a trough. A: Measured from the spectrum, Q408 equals 0.35 nm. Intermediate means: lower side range 40.8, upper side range 36.6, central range 35.2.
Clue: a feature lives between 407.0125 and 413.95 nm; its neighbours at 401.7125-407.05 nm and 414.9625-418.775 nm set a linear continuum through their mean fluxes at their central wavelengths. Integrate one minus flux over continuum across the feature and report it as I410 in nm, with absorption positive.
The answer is 0.60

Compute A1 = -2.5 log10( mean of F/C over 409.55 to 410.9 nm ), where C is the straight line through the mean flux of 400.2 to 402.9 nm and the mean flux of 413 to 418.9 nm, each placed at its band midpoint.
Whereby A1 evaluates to 0.249 mag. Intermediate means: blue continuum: 41.8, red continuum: 36.9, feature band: 30.9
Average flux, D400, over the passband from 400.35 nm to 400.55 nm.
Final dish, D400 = 41.7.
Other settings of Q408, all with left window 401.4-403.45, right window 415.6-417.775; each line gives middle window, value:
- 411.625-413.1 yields 0.055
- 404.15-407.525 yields 0.189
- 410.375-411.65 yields 0.163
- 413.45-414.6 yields 0.034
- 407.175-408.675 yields 0.121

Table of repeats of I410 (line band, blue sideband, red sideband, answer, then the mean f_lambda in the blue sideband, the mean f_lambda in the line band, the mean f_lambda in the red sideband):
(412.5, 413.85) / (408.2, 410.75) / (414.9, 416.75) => -0.08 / 32.9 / 37.3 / 36.8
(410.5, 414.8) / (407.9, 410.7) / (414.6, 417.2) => -0.17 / 33.4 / 36.4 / 36.7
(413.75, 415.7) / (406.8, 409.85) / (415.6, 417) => 0.09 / 35.5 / 35.8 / 38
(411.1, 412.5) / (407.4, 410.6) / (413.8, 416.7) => -0.04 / 34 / 36.3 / 36.8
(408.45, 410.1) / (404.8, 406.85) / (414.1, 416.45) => 0.23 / 39.2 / 32.9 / 36.4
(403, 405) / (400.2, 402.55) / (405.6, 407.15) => -0.04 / 41.7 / 41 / 38.7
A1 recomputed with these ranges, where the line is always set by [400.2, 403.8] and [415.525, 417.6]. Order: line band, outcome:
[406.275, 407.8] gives 0.08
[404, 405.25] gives 0.05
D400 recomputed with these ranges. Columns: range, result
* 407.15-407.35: 36.9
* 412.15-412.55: 38.1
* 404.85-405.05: 39.8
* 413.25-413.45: 36.7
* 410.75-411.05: 35.3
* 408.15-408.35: 37.1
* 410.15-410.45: 30.3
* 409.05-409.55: 32.1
